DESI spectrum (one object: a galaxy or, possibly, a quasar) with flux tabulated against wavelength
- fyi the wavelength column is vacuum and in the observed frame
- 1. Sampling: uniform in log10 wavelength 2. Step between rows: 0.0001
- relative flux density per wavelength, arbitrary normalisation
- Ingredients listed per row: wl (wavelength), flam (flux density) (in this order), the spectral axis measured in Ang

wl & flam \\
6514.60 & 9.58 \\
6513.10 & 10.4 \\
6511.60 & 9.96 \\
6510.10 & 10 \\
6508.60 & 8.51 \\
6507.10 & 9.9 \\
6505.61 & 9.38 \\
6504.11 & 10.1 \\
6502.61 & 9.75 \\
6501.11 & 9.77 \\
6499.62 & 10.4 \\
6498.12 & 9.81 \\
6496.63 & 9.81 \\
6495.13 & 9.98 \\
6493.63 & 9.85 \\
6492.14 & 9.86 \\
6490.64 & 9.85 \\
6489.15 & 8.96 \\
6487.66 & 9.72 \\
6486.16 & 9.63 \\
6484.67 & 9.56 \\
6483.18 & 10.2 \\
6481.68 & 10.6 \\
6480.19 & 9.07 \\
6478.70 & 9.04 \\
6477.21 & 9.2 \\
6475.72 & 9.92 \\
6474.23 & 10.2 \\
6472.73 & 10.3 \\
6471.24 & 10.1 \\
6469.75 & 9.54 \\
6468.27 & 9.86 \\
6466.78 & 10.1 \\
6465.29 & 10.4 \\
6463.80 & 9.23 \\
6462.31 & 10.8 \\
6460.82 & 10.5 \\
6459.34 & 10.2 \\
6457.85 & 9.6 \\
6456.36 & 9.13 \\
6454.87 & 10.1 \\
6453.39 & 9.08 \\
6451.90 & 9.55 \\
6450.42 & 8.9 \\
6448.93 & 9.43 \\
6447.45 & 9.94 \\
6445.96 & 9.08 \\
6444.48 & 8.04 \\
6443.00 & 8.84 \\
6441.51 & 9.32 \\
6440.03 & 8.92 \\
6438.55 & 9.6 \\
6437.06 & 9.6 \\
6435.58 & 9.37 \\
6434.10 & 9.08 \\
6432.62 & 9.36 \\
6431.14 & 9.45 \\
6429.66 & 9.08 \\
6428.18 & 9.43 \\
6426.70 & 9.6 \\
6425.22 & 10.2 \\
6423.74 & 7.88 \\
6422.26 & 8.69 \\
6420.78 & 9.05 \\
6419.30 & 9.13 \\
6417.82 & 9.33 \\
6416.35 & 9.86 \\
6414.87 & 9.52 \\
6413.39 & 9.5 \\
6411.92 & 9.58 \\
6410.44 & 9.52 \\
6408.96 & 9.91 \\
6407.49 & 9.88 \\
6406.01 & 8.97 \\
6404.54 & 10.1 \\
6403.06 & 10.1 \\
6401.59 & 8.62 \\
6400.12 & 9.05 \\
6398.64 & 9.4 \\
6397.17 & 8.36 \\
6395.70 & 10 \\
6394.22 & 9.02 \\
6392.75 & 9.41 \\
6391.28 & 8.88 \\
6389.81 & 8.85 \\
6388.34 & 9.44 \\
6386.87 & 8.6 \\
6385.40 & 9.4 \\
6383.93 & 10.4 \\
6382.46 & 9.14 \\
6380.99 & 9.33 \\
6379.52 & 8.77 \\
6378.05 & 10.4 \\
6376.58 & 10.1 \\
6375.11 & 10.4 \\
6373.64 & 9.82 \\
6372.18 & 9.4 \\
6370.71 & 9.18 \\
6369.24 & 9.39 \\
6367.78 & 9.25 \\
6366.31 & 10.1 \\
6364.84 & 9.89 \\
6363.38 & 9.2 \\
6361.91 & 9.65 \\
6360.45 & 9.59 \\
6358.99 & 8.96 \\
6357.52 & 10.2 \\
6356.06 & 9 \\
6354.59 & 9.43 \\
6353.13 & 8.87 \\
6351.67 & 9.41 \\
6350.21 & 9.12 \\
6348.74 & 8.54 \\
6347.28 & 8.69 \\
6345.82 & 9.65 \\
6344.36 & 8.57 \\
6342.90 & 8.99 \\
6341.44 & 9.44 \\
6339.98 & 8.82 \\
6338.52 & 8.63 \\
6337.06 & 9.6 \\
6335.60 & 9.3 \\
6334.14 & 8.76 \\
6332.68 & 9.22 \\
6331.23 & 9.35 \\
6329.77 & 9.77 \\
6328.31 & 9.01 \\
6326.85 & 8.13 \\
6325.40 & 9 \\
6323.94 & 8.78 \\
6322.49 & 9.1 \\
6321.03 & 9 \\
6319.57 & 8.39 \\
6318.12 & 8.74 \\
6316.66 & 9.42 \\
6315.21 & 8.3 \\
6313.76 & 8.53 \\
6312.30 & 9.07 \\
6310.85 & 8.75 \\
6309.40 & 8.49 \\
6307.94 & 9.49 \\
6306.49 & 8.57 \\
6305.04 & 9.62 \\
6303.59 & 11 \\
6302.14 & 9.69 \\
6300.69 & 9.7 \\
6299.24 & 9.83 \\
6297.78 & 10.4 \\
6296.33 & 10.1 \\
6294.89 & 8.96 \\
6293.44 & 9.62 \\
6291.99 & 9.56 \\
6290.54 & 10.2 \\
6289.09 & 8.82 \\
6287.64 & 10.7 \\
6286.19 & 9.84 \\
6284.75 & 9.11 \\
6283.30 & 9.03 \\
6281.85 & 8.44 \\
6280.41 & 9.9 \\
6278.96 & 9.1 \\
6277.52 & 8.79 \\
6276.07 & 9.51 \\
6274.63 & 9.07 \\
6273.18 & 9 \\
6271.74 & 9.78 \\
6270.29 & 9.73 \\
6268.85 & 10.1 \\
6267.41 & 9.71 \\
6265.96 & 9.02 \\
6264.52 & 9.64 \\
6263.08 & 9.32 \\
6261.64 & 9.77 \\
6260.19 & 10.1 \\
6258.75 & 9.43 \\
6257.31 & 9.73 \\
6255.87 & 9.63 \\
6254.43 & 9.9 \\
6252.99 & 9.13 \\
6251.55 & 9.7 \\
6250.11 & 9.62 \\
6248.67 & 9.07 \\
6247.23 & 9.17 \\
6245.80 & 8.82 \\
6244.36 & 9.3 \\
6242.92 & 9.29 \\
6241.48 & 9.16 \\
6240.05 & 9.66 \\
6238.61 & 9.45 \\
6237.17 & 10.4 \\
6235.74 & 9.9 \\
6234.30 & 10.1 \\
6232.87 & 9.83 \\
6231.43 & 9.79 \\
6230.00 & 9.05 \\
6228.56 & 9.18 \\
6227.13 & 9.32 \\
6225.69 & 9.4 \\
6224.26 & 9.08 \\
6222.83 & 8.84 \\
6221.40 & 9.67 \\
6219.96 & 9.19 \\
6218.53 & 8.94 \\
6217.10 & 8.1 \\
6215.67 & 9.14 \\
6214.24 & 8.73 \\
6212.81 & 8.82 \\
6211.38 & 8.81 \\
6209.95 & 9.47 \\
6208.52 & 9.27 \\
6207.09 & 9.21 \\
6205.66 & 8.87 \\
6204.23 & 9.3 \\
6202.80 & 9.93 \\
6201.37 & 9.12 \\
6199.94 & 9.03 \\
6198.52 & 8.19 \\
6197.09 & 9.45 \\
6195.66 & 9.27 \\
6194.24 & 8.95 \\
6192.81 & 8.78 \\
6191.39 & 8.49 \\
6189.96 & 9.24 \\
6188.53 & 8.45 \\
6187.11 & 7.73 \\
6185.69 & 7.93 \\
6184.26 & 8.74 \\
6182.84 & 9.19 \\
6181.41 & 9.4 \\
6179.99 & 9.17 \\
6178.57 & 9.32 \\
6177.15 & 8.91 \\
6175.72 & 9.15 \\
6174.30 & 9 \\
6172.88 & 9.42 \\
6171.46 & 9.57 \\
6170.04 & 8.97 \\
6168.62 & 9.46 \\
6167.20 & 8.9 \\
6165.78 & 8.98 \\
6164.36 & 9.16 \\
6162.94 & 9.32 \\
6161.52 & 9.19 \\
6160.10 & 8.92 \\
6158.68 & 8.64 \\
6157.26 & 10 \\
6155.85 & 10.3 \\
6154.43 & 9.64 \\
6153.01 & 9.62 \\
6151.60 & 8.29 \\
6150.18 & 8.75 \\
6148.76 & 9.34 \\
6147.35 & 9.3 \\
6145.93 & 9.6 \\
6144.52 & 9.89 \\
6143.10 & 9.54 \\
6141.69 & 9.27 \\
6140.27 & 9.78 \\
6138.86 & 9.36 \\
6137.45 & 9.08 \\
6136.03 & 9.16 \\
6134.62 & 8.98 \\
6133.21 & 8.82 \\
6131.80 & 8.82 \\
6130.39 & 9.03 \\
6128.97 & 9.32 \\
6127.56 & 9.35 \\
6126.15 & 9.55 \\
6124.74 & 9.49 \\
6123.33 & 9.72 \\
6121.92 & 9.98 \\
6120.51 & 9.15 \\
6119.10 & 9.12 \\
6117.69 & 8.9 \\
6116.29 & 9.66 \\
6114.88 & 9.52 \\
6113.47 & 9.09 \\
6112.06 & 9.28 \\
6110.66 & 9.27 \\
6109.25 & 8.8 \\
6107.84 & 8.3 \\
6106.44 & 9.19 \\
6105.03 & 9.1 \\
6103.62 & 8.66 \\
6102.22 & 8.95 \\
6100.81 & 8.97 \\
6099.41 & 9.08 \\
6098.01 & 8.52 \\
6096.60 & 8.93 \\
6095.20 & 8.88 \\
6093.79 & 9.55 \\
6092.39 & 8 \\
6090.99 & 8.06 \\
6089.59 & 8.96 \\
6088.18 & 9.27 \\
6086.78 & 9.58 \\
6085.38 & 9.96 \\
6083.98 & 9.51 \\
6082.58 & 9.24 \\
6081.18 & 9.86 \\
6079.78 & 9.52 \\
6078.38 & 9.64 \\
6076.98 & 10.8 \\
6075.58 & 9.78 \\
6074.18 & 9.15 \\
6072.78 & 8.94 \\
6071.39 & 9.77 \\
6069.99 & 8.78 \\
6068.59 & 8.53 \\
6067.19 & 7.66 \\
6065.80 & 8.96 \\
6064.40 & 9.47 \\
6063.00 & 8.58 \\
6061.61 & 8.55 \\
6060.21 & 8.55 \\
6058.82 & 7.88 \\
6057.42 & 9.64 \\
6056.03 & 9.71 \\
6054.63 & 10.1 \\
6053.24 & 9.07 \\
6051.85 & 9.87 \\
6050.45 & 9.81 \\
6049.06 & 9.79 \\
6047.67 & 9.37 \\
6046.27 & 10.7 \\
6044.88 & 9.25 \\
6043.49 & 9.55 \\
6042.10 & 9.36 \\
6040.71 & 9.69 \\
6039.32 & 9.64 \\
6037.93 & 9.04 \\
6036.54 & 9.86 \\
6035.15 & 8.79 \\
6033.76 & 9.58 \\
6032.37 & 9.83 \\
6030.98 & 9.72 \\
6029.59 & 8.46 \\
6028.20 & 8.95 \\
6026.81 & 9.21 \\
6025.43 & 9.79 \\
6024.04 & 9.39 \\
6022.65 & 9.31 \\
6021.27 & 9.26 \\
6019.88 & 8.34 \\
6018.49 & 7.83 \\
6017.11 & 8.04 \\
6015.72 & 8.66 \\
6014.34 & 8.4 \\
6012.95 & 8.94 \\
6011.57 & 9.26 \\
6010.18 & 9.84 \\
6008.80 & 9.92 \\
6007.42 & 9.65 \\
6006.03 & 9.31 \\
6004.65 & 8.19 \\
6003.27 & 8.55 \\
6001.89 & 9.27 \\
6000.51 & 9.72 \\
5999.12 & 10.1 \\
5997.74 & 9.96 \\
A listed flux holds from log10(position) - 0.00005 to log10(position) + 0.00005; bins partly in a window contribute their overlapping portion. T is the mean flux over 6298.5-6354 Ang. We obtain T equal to 9.09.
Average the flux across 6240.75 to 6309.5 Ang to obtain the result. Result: 9.5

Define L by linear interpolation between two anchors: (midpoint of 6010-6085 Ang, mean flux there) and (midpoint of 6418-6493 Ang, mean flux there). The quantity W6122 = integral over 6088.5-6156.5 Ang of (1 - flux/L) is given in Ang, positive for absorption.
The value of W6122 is 0.96 Ang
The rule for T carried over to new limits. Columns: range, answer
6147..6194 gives 9.07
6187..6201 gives 8.81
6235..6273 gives 9.55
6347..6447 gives 9.35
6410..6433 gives 9.32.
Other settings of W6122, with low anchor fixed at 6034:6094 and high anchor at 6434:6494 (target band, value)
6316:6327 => 0.8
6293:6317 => 0.3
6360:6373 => 0.0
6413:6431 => 0.6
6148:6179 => 0.5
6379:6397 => 0.6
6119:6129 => -0.2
